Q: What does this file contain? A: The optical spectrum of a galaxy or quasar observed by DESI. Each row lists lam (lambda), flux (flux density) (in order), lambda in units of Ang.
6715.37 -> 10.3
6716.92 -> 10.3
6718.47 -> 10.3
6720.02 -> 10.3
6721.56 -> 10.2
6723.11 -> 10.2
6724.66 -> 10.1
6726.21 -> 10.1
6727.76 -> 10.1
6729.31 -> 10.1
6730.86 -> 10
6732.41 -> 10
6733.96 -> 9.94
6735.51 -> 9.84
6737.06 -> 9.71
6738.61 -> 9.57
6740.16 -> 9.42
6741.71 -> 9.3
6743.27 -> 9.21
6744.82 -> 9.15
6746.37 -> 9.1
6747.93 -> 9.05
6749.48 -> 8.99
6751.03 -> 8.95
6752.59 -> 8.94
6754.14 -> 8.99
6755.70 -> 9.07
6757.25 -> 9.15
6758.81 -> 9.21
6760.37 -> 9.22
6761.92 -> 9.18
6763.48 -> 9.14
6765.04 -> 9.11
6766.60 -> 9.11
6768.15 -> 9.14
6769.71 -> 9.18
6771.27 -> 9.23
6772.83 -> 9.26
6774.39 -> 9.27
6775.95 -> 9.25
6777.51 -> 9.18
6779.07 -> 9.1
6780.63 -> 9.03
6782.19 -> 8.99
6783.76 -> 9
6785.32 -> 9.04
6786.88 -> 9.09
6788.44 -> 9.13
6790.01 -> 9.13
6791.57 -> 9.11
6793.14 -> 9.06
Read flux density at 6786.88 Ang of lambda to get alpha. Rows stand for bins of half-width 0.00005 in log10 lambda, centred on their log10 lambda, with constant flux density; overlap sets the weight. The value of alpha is 9.09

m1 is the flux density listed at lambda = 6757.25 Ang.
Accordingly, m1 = 9.15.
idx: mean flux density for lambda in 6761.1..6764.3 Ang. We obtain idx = 9.16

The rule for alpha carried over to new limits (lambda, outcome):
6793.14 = 9.06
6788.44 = 9.13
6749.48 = 8.99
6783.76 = 9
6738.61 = 9.57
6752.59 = 8.94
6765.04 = 9.11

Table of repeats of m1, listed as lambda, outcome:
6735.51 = 9.84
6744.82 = 9.15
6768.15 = 9.14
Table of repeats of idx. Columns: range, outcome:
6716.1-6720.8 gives 10.3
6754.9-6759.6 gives 9.13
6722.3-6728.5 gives 10.1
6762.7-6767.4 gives 9.12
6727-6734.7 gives 10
